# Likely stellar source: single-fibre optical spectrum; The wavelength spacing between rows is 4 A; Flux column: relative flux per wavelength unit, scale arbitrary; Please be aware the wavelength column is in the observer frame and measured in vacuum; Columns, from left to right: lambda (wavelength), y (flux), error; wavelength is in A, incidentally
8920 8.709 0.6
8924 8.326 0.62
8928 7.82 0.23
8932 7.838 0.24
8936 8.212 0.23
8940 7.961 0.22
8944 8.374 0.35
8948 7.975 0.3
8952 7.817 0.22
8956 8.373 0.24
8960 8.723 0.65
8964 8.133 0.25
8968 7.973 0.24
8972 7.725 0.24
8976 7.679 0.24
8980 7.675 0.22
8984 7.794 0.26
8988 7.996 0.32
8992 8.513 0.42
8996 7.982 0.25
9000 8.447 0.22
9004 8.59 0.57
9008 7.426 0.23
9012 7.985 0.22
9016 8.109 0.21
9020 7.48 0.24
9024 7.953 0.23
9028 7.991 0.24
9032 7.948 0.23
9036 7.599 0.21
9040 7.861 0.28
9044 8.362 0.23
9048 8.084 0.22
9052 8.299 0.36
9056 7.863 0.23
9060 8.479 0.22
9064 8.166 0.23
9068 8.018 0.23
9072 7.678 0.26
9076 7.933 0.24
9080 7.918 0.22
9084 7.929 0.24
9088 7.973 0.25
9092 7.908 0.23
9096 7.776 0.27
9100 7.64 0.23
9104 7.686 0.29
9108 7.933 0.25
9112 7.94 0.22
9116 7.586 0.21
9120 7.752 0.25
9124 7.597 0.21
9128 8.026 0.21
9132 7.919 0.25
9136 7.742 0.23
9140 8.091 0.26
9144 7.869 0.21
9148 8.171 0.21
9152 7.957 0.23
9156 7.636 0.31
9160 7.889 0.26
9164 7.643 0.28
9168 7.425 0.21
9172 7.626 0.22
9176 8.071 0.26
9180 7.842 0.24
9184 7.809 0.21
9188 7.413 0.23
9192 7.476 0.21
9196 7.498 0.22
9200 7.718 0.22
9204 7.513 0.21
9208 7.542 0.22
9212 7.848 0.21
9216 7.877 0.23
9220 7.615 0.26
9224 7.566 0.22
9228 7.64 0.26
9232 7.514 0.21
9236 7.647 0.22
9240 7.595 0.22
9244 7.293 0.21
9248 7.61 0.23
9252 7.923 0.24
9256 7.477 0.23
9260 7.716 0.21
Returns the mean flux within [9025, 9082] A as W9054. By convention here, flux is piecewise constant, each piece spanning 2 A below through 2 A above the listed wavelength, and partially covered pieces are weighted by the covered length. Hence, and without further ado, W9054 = 8.01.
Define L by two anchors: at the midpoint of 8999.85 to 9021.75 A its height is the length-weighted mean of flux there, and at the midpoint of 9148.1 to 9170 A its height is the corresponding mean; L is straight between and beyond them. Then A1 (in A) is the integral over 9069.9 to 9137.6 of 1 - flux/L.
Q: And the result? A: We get 0.1 A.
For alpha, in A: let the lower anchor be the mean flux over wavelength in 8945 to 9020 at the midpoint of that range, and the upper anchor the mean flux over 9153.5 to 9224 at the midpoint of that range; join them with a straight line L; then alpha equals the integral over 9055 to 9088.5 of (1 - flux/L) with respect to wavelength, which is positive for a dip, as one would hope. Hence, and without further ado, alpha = -0.5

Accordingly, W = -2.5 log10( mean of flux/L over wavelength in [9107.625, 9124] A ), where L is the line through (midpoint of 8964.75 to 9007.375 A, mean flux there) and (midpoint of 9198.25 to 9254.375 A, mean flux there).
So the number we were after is 0.01 mag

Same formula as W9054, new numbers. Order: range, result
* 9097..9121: 7.76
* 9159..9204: 7.66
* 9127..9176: 7.84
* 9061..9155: 7.88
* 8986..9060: 8.04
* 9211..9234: 7.67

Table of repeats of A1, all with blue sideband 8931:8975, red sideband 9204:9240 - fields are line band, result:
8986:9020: -0.3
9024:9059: -0.3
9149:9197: 0.1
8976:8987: 0.4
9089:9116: 0.1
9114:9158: -0.3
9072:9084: 0.0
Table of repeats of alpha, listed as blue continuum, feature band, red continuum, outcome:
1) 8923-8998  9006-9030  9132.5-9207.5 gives 0.41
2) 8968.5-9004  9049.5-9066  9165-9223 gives -0.64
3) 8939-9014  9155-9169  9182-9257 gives 0.10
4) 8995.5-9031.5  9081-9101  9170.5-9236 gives 0.00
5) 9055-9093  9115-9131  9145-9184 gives 0.27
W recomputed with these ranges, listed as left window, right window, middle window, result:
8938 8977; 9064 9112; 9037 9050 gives -0.02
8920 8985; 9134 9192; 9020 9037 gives 0.02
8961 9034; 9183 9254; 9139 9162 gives -0.03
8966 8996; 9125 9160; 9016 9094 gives -0.01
